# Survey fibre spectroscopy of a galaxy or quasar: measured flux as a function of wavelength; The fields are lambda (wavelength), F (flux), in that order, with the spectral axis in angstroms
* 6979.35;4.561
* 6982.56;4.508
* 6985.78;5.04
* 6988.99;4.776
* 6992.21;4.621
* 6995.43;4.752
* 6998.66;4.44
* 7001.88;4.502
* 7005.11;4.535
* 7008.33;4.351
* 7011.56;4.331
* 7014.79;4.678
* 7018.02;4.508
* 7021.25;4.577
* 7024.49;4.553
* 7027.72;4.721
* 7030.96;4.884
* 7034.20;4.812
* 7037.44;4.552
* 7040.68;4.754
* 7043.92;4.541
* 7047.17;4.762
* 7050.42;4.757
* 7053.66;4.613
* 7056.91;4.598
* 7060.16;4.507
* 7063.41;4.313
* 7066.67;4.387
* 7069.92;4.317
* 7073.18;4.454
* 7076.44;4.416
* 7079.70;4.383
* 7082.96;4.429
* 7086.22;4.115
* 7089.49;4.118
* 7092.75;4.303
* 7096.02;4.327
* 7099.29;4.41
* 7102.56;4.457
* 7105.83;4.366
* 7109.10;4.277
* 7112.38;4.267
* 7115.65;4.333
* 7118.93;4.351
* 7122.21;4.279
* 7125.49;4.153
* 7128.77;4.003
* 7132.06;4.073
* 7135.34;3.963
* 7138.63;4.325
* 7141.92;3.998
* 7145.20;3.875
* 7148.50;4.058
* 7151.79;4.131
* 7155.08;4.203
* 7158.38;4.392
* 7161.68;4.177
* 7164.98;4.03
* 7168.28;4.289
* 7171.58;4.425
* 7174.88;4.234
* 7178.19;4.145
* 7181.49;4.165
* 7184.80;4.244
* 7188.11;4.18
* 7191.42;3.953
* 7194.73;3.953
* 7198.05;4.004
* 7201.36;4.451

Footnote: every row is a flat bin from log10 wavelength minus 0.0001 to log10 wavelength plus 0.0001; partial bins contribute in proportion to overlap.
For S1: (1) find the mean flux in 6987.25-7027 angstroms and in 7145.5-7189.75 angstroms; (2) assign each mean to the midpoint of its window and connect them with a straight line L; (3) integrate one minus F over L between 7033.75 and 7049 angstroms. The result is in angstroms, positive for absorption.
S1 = -0.7 angstroms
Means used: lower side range 4.56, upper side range 4.2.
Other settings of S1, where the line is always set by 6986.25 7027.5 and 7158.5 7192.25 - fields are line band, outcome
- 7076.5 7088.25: 0.2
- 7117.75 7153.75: 1.5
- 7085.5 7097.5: 0.4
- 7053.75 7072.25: 0.0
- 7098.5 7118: 0.0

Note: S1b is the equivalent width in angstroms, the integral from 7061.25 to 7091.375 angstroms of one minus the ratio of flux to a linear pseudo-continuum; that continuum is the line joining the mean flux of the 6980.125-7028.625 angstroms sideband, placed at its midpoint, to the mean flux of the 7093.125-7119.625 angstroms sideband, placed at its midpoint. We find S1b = 0.6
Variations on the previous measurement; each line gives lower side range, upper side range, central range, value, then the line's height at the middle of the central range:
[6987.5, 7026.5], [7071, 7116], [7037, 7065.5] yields -1.0 angstroms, 4.44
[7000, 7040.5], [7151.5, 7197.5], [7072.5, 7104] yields 0.5 angstroms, 4.41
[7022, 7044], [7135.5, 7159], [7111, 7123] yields -0.1 angstroms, 4.27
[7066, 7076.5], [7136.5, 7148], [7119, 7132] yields -0.1 angstroms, 4.14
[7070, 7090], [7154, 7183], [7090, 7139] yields 0.4 angstroms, 4.29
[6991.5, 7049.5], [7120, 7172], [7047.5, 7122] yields -0.4 angstroms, 4.37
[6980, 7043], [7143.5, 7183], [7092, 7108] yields 0.0 angstroms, 4.36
